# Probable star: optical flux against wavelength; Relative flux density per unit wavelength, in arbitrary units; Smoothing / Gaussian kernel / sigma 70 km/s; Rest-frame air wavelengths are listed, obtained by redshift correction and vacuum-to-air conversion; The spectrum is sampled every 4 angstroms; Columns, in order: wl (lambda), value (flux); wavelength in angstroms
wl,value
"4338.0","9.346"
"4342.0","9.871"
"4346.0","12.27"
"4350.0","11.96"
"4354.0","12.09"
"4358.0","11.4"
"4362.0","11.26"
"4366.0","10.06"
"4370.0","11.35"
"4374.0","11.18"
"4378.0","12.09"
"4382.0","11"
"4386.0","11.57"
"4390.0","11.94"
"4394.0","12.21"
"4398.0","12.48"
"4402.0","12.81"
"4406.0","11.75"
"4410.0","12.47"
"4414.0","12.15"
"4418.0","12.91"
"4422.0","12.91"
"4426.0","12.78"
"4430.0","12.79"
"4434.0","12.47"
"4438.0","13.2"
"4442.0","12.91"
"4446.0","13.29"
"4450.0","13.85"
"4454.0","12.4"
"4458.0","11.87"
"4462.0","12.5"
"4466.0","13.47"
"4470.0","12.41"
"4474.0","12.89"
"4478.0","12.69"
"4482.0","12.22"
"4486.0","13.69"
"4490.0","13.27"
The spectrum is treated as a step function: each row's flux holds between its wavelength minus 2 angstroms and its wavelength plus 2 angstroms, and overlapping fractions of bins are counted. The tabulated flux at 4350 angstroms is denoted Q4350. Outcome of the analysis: 11.96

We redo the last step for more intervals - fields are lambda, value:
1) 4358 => 11.4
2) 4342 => 9.871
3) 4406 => 11.75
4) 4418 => 12.91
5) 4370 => 11.35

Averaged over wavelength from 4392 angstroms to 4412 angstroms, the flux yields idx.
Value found 12.3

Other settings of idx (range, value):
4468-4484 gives 12.6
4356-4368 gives 10.9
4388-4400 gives 12.2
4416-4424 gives 12.9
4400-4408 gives 12.3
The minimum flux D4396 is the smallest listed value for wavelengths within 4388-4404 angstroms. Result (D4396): 11.94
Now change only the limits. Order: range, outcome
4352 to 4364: 11.26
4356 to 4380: 10.06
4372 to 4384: 11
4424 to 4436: 12.47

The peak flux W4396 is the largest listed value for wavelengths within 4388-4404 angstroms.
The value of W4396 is 12.81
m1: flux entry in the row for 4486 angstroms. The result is 13.69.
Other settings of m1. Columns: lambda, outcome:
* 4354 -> 12.09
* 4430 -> 12.79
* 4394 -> 12.21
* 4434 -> 12.47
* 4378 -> 12.09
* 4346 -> 12.27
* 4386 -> 11.57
